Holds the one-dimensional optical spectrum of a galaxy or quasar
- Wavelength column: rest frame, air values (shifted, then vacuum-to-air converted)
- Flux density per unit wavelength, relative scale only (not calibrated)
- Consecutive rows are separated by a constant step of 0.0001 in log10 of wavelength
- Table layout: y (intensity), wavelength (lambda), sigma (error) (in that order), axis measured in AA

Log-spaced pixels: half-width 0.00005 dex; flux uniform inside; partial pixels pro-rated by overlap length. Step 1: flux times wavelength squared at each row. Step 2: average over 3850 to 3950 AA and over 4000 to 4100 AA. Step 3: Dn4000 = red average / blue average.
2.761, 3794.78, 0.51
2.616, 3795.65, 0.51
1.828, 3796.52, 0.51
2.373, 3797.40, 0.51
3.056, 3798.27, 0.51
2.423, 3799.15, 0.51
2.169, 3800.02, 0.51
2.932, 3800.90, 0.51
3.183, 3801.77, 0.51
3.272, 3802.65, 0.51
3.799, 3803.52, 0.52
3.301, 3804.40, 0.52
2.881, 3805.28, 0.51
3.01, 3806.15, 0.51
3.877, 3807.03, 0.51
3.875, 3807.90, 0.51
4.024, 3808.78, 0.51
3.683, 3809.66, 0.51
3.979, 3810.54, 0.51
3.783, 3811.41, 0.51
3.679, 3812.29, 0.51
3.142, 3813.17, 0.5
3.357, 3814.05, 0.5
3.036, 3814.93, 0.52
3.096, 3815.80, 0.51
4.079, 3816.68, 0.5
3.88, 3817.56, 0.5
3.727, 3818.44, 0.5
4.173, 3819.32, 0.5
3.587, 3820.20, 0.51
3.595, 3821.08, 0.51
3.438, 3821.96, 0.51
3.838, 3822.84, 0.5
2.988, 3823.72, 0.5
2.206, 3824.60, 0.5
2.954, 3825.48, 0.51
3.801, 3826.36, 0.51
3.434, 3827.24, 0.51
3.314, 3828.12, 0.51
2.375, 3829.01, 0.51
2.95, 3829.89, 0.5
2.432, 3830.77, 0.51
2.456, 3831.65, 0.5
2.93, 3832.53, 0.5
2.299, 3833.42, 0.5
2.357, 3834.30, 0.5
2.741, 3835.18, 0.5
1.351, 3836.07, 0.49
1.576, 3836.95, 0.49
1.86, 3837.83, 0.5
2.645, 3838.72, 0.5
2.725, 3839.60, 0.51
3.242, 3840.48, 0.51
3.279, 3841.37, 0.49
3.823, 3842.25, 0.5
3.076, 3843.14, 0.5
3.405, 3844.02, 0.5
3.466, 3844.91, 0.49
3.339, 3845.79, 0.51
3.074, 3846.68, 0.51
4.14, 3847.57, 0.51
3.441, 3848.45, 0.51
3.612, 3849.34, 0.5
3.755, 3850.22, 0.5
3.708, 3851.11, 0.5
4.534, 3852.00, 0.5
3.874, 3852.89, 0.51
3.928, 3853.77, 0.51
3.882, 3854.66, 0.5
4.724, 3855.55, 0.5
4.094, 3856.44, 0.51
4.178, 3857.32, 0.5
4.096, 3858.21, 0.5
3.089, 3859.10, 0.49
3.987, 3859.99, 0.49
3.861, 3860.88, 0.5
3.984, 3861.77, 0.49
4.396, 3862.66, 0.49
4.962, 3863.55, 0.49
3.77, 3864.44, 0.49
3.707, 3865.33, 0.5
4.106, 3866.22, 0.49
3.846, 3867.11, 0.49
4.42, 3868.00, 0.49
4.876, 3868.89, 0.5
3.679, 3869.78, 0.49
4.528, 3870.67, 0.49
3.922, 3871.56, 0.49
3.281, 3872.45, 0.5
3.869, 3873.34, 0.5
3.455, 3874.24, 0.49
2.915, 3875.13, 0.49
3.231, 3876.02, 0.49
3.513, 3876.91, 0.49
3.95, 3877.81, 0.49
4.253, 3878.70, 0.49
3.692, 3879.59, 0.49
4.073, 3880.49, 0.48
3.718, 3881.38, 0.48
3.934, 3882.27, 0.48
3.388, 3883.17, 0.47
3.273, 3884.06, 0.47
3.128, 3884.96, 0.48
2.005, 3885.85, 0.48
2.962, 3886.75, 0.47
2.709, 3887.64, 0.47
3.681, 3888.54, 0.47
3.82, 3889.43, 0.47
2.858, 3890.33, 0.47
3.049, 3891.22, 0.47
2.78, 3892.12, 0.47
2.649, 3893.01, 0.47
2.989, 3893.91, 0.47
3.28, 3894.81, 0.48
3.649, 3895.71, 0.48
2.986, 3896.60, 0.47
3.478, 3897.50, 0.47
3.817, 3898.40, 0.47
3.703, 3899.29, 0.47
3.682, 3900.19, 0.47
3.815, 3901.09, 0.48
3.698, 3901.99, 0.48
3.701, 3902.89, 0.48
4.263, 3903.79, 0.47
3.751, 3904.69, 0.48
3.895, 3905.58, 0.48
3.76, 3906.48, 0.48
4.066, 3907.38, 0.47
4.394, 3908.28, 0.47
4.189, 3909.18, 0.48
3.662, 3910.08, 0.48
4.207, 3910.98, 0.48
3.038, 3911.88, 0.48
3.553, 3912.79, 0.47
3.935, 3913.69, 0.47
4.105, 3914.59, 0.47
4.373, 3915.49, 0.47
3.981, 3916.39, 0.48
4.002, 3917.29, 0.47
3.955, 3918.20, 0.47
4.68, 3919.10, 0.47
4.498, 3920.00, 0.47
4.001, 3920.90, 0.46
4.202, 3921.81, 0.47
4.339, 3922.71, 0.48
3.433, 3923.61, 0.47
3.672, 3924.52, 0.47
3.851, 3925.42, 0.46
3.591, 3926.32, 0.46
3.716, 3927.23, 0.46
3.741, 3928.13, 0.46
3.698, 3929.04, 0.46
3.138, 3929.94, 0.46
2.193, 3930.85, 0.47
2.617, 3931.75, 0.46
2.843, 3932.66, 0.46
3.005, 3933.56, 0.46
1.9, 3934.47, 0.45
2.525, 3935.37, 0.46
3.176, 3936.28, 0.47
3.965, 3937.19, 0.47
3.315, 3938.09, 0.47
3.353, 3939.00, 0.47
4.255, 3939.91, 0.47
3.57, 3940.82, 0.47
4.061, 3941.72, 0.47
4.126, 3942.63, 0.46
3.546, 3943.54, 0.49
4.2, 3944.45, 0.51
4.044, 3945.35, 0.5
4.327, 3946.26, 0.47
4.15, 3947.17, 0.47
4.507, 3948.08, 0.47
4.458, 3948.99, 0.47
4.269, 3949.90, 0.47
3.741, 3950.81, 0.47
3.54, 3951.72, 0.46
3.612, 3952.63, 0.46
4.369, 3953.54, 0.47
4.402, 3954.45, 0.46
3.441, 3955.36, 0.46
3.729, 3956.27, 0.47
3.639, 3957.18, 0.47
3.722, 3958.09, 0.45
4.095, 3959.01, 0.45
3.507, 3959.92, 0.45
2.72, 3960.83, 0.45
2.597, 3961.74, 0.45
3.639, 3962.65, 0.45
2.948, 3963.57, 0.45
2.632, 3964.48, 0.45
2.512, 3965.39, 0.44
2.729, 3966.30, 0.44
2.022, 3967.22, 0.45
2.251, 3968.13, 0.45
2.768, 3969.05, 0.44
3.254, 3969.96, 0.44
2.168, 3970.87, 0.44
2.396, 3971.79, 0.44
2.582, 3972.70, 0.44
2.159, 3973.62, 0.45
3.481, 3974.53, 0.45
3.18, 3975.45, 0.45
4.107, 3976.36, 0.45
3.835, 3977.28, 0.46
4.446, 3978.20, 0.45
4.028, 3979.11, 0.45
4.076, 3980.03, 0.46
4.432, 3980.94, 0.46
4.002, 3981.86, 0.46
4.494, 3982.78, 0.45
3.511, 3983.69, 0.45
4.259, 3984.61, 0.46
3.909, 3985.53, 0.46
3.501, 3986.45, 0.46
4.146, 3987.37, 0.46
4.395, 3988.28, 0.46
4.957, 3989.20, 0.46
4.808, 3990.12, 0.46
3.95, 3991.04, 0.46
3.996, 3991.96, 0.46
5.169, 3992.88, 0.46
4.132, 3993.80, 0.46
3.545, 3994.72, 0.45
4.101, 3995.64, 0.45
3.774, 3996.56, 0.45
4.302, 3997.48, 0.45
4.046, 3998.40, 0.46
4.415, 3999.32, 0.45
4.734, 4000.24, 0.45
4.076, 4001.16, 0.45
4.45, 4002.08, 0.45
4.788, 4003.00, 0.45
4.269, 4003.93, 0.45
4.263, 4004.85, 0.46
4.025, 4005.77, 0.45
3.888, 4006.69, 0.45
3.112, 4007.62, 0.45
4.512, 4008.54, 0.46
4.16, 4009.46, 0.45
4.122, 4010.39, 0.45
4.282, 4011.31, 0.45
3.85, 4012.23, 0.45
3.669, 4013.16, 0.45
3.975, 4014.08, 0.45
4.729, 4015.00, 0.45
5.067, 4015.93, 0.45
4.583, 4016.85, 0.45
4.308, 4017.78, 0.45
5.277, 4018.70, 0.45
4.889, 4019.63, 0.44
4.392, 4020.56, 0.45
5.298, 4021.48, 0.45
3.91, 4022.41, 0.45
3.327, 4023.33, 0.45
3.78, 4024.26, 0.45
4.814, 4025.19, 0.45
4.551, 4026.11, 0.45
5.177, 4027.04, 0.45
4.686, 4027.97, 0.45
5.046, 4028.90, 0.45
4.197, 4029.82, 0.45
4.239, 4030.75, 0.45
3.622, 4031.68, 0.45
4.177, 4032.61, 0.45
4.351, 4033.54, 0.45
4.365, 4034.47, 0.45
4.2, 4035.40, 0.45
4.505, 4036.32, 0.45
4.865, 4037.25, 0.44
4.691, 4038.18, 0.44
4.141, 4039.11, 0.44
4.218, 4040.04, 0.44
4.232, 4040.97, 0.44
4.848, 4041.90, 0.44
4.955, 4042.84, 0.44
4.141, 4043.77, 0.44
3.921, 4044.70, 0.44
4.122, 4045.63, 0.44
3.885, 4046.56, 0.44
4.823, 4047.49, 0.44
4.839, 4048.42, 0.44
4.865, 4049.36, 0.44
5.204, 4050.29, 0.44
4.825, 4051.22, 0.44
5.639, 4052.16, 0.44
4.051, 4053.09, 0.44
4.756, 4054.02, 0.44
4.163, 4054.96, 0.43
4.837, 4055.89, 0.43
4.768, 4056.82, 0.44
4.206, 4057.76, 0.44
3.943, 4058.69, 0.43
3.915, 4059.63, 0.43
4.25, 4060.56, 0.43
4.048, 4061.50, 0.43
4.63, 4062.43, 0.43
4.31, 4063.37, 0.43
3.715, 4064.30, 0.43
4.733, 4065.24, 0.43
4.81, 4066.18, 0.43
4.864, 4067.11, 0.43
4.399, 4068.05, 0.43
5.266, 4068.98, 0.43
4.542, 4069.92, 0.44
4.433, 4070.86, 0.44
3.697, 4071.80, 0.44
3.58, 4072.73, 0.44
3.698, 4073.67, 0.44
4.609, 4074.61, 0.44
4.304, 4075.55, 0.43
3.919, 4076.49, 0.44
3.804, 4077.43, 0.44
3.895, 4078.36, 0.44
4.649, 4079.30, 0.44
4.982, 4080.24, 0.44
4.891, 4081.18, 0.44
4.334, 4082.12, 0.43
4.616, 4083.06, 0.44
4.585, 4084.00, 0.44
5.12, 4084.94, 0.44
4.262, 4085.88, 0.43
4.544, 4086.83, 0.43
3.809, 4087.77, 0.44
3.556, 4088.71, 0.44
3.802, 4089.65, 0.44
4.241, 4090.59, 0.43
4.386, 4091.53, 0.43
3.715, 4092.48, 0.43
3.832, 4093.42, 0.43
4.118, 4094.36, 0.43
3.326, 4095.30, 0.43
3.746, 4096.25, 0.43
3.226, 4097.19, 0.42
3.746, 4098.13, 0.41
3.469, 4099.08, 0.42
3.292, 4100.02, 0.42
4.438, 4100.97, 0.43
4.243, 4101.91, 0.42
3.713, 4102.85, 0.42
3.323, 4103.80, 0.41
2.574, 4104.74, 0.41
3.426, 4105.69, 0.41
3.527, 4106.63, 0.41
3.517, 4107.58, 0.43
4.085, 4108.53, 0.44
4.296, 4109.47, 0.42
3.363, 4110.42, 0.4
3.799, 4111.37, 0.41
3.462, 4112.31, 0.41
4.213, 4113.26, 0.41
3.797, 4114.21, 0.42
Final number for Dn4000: 1.3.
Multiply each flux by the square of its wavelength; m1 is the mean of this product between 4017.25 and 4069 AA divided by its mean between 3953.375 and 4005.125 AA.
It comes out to 1.2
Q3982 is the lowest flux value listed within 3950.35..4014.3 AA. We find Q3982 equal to 2.022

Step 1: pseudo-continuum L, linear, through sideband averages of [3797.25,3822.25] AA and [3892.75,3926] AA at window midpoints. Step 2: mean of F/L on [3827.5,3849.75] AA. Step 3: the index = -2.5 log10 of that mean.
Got 0.221 mag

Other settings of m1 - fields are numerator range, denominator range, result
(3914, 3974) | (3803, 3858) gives 1.11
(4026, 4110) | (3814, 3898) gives 1.38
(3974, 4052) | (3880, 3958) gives 1.24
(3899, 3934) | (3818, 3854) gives 1.24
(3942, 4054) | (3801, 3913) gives 1.25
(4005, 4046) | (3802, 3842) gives 1.53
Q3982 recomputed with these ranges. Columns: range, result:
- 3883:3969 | 1.9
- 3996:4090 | 3.112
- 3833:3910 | 1.351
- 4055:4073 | 3.58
